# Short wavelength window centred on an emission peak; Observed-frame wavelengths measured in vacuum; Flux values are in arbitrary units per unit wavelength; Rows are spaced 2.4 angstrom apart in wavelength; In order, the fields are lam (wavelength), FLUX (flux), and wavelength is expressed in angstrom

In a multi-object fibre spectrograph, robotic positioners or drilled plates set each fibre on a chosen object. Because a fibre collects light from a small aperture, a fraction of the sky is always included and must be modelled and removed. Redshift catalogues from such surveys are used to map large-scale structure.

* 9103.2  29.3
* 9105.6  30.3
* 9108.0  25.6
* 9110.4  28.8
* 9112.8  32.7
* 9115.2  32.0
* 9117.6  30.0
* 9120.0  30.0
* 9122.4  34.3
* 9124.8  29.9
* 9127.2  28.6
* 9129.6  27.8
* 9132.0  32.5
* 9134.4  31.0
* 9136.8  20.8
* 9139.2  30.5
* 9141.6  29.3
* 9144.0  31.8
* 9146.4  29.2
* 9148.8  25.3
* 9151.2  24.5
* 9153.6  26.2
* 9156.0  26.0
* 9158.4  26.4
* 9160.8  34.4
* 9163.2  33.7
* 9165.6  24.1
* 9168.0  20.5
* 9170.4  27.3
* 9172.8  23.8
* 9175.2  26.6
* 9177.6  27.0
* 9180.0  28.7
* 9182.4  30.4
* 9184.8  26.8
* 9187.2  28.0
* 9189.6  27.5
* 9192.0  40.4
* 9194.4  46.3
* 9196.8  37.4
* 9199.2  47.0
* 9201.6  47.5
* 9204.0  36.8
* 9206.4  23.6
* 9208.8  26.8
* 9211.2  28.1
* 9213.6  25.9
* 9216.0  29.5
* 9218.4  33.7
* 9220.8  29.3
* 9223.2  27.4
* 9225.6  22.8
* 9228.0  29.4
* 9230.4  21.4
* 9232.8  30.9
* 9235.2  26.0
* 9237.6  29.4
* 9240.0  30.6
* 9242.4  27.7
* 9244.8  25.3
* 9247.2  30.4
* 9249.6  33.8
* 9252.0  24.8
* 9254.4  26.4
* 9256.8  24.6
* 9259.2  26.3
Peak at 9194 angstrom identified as [N II]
